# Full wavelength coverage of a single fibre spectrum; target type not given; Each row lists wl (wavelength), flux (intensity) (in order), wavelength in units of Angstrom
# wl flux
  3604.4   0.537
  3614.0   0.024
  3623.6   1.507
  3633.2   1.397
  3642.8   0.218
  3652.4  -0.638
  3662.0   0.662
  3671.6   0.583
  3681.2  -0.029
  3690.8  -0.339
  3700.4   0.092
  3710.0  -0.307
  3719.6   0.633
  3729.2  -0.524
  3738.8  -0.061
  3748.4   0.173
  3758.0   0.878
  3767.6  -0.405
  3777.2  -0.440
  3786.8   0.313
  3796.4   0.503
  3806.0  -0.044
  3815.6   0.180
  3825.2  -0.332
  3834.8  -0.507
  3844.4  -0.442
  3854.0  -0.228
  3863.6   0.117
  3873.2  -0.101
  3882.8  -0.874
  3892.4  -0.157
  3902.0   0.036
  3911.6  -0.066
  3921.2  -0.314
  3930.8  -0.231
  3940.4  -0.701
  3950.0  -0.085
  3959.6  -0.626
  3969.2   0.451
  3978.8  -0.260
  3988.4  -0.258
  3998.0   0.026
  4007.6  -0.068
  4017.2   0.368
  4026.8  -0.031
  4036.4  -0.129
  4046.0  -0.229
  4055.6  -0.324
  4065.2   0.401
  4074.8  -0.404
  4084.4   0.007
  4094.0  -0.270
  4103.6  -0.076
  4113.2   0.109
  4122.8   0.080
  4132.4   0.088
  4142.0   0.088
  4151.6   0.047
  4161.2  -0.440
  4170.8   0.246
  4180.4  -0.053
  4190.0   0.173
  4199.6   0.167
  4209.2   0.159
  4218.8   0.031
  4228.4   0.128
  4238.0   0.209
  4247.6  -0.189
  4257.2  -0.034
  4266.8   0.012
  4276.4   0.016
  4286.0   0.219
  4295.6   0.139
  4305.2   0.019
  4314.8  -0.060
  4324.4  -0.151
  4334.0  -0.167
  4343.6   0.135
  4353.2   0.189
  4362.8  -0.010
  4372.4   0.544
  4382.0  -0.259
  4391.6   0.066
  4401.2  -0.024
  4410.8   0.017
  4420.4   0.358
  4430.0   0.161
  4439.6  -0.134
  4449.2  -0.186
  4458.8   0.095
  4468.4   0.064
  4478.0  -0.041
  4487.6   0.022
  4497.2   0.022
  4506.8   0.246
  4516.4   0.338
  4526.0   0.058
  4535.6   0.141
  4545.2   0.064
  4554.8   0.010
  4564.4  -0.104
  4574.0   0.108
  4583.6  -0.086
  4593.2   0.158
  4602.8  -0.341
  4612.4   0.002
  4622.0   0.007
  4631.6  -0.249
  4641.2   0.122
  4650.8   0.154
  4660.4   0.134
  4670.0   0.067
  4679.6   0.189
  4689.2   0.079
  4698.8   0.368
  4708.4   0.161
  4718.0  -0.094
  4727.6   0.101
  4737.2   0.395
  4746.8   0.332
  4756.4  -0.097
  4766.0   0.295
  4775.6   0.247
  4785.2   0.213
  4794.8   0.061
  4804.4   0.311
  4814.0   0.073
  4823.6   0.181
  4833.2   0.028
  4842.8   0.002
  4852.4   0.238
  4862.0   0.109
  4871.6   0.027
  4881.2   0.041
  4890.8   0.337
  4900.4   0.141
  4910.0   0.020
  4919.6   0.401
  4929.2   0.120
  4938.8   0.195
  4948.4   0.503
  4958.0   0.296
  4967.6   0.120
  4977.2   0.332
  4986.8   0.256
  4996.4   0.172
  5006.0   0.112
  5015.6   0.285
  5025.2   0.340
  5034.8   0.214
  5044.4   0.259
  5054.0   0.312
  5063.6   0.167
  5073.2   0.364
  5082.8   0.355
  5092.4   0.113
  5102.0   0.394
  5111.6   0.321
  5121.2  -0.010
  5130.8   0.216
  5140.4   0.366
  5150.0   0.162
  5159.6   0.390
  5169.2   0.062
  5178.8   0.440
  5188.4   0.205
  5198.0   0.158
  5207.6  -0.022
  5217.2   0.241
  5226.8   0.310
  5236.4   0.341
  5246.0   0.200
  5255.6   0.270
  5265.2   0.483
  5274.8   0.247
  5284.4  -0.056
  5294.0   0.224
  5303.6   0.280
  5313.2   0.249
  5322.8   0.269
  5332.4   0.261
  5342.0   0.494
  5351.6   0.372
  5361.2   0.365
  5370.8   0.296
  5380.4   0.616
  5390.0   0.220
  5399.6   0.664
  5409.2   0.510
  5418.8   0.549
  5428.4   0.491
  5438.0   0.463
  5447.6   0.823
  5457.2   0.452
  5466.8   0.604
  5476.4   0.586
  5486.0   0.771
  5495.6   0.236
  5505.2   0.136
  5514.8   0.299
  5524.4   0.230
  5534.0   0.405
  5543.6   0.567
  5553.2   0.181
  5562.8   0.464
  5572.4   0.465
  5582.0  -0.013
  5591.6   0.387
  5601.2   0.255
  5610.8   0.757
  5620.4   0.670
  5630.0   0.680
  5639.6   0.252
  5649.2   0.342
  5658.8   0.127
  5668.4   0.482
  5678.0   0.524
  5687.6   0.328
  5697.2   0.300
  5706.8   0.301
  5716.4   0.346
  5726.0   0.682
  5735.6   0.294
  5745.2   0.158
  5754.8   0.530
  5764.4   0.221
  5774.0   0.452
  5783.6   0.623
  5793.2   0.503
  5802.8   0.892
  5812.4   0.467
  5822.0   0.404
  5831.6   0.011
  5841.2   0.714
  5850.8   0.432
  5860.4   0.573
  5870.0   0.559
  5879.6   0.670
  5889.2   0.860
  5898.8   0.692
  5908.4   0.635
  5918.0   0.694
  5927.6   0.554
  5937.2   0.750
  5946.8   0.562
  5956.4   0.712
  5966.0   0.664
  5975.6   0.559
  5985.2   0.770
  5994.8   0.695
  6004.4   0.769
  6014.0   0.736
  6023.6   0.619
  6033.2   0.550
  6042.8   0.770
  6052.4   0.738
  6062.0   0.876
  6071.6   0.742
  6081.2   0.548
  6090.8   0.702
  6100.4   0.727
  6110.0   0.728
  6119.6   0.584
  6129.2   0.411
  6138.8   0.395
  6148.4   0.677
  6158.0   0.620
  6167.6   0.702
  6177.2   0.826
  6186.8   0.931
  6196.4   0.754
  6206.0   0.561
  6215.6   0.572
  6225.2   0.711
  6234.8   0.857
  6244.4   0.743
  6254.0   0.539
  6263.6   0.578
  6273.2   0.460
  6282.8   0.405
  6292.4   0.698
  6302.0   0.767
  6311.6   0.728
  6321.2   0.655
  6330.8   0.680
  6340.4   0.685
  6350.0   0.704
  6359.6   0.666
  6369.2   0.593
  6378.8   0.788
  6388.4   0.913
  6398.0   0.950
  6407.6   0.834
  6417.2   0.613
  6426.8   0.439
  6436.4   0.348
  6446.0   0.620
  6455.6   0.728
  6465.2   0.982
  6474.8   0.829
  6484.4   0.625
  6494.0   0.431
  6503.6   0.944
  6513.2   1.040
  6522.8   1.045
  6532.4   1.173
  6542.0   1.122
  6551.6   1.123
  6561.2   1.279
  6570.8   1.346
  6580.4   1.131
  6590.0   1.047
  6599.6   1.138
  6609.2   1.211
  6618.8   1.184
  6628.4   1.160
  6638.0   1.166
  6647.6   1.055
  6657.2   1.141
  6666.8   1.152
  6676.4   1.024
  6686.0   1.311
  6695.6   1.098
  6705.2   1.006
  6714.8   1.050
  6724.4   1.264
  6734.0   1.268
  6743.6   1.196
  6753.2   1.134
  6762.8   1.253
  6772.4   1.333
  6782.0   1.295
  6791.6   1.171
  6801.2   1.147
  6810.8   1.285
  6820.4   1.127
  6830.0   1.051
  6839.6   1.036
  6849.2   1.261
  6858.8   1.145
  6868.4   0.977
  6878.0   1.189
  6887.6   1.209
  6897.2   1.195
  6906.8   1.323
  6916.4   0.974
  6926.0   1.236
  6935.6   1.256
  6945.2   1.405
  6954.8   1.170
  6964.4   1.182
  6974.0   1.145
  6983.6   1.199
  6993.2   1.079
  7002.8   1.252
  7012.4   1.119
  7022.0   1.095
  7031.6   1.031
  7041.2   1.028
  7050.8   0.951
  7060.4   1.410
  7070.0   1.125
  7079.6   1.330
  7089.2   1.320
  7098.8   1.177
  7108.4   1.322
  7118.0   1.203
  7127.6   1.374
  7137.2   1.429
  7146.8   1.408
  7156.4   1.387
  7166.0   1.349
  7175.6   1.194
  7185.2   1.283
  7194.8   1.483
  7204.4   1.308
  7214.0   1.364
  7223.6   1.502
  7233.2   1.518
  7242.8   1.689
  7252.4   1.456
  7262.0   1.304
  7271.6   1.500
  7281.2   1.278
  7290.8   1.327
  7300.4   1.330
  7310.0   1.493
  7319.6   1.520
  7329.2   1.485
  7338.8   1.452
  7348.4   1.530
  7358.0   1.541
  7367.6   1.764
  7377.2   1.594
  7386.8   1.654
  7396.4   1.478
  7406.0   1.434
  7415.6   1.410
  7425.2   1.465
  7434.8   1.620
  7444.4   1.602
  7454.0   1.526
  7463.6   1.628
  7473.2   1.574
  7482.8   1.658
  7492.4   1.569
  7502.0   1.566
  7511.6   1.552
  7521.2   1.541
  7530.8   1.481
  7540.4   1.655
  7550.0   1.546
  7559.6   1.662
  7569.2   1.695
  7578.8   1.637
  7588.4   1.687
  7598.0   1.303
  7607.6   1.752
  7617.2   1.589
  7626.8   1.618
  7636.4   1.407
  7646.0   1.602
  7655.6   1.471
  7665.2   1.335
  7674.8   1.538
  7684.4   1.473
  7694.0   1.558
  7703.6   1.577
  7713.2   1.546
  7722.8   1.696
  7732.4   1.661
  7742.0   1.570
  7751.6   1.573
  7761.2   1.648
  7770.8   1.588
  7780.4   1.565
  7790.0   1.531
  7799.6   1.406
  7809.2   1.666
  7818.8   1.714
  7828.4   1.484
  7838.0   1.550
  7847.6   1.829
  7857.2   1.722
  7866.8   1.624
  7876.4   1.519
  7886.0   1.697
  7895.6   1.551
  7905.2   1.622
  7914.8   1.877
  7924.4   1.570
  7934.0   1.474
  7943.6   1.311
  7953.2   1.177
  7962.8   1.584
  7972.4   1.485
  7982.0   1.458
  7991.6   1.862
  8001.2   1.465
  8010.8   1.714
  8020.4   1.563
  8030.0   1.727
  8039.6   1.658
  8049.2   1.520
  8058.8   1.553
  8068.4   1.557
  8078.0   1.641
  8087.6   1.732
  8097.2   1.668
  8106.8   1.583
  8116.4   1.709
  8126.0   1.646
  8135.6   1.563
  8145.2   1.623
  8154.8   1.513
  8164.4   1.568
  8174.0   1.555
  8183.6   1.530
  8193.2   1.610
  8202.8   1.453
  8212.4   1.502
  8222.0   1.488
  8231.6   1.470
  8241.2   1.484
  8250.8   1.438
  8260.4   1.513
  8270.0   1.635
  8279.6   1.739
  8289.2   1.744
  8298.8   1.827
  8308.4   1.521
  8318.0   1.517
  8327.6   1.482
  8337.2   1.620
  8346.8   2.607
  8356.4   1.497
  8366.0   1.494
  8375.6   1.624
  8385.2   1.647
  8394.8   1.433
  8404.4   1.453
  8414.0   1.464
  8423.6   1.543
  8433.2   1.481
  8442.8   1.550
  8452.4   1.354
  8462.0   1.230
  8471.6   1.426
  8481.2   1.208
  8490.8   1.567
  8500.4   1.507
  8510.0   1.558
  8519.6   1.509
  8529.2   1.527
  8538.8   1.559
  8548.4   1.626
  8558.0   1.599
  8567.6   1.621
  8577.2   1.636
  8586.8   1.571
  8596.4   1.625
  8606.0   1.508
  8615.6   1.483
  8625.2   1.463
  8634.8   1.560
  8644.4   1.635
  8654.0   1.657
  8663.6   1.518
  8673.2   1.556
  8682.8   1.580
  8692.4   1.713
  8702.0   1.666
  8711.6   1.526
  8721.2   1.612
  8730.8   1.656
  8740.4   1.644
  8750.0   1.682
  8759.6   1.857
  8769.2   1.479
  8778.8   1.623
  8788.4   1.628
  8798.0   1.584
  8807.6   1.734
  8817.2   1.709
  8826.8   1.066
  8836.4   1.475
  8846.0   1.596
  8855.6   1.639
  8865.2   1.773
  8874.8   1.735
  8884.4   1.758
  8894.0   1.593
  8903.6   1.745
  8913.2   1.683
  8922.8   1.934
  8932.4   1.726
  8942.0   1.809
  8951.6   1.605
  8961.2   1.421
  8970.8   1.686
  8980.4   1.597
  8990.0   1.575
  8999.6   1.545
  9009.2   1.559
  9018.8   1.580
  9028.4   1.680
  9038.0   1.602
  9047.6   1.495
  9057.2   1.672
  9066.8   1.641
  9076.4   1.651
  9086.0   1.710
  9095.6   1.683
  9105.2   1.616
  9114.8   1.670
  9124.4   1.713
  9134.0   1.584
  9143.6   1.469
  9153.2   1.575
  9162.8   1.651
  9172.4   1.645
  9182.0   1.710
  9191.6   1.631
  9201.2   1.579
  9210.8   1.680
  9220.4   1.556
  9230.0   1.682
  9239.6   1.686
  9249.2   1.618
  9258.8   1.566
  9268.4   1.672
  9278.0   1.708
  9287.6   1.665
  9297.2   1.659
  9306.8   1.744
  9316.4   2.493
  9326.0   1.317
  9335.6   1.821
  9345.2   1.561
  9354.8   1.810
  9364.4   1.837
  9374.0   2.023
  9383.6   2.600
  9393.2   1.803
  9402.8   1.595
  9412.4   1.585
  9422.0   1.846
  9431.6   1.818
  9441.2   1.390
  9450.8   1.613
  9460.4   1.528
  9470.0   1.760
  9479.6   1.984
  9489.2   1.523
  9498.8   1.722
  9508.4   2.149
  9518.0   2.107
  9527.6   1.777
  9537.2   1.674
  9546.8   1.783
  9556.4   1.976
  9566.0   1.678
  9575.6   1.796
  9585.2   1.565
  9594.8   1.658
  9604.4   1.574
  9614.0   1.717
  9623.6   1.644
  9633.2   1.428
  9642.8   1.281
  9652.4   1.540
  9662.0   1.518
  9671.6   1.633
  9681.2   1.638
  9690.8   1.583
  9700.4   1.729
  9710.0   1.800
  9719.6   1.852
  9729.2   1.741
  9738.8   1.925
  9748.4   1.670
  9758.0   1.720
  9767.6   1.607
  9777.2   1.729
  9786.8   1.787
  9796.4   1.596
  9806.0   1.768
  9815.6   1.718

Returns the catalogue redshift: 0.635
